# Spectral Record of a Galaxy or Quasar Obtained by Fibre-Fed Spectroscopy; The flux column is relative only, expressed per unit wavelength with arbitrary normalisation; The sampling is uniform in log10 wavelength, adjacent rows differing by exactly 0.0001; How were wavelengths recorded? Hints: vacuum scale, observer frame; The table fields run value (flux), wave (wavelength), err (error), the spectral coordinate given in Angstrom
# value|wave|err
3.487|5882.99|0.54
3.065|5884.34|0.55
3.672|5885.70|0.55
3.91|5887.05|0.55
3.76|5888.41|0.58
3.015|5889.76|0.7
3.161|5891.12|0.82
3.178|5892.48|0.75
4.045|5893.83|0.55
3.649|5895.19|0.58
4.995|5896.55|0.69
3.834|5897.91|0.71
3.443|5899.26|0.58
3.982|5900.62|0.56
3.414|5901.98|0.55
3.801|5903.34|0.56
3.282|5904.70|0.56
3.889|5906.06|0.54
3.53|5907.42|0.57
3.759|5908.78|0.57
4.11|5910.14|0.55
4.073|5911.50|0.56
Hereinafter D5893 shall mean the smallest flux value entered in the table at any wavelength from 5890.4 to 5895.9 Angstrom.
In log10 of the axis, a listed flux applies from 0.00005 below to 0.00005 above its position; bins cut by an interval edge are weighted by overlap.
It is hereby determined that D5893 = 3.161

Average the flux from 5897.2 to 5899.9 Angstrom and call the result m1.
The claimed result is 3.66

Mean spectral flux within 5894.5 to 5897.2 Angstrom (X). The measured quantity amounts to 4.31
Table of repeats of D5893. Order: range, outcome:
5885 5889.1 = 3.672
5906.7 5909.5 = 3.53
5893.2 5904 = 3.414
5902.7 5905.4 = 3.282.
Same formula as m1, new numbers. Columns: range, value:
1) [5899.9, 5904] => 3.73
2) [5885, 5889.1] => 3.78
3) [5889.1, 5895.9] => 3.41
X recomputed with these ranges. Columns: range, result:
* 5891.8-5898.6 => 3.94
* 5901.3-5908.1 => 3.58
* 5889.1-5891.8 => 3.08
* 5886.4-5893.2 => 3.41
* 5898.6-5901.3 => 3.71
